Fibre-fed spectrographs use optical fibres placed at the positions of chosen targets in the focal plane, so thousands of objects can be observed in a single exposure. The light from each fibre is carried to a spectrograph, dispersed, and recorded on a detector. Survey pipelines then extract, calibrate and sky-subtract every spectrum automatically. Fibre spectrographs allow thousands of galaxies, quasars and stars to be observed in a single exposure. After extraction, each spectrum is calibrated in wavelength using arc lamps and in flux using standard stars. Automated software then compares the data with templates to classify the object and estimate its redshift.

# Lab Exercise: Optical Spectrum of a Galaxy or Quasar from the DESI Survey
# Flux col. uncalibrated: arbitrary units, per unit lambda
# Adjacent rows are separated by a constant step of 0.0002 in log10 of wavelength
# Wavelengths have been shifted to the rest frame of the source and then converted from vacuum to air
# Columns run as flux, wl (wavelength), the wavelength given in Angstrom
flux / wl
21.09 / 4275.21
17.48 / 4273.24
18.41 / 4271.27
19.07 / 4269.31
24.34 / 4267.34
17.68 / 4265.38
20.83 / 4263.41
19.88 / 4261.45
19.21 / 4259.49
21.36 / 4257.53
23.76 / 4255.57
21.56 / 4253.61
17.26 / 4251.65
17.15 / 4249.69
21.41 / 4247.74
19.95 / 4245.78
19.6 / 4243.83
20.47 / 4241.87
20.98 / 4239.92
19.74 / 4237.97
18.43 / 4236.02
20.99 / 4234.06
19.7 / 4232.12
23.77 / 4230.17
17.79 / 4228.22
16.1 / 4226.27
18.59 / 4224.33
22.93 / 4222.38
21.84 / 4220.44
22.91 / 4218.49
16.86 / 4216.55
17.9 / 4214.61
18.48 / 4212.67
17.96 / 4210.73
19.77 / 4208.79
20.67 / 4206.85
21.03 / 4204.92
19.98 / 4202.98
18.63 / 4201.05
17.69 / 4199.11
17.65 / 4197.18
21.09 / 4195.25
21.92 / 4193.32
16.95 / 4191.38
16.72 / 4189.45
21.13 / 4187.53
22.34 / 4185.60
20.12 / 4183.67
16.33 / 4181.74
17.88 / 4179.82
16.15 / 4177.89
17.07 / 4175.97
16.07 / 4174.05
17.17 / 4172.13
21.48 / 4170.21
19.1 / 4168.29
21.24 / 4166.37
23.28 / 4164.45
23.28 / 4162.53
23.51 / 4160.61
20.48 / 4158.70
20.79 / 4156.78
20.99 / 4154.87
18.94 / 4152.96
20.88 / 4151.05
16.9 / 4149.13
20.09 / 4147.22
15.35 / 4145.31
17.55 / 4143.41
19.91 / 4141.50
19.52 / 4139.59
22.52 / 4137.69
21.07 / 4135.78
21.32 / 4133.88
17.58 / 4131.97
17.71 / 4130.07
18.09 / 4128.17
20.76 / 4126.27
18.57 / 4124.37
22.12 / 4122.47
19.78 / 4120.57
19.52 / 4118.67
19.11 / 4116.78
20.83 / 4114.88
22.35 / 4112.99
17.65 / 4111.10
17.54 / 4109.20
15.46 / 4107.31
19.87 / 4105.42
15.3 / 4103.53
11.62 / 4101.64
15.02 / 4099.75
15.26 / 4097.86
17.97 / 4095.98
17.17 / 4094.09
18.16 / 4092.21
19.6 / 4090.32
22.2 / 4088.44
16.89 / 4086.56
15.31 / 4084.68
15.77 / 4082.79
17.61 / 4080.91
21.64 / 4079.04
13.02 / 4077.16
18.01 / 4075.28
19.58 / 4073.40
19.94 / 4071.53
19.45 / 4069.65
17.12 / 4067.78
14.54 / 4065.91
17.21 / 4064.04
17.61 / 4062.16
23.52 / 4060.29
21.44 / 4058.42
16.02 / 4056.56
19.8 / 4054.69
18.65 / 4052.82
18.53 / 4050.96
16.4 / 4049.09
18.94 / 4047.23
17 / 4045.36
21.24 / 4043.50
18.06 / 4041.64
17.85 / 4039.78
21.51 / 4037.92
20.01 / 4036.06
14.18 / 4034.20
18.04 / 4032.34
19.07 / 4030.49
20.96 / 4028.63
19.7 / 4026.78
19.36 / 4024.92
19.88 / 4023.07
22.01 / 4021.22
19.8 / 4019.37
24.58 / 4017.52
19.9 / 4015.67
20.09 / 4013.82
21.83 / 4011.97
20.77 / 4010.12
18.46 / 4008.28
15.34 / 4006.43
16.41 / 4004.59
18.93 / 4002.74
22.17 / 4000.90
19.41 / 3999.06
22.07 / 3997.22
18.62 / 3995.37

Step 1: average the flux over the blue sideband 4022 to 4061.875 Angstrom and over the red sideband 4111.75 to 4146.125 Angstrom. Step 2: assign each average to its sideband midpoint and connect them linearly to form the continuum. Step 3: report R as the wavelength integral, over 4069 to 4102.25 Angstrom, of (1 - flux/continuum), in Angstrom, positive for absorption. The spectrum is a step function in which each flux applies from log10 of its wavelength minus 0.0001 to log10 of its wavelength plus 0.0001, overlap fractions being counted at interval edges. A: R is 3.2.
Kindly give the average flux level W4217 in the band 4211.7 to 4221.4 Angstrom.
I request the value 19.6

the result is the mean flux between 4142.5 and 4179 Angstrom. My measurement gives 19.5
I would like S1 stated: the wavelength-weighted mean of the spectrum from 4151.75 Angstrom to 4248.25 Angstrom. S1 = 19.7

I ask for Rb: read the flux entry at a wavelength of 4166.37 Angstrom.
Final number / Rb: 21.24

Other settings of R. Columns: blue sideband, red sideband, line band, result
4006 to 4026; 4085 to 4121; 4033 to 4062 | 0.87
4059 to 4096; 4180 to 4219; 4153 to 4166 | -2.01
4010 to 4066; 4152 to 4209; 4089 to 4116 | 2.76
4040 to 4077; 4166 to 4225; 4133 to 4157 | -0.91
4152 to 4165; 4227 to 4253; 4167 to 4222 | 4.42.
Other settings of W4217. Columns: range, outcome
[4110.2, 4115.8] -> 20.3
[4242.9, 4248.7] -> 20.3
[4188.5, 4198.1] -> 18.9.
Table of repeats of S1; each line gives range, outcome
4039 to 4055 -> 18.5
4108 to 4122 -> 19.6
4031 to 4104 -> 17.9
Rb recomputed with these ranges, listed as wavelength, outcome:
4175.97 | 17.07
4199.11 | 17.69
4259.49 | 19.21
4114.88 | 20.83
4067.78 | 17.12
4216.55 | 16.86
